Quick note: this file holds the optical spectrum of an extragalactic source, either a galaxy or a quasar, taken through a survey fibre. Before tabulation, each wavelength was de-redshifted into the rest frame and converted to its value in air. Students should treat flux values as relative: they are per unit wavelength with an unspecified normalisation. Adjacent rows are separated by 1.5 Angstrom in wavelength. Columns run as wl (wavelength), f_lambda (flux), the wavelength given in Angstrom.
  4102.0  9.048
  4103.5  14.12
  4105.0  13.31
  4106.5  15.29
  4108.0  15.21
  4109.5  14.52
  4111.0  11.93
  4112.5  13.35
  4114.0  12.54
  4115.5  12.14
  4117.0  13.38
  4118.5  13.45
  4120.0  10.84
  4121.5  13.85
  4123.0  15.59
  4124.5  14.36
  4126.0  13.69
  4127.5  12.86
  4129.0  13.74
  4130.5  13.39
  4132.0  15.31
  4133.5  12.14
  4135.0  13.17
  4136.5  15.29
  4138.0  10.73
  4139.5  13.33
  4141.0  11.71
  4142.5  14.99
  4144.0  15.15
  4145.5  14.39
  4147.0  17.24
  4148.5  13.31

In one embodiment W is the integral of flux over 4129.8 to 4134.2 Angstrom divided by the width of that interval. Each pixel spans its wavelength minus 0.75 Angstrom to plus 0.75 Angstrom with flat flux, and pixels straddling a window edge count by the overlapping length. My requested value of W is 13.6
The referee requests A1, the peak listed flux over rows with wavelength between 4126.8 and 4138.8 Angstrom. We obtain 15.31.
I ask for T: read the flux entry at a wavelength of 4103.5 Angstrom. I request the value 14.12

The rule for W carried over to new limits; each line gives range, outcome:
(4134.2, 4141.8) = 12.9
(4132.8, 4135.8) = 12.7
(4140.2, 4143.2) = 13.3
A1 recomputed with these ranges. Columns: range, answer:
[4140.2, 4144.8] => 15.15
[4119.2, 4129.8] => 15.59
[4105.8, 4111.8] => 15.29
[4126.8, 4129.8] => 13.74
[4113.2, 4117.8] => 13.38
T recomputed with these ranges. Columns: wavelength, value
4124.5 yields 14.36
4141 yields 11.71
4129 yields 13.74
